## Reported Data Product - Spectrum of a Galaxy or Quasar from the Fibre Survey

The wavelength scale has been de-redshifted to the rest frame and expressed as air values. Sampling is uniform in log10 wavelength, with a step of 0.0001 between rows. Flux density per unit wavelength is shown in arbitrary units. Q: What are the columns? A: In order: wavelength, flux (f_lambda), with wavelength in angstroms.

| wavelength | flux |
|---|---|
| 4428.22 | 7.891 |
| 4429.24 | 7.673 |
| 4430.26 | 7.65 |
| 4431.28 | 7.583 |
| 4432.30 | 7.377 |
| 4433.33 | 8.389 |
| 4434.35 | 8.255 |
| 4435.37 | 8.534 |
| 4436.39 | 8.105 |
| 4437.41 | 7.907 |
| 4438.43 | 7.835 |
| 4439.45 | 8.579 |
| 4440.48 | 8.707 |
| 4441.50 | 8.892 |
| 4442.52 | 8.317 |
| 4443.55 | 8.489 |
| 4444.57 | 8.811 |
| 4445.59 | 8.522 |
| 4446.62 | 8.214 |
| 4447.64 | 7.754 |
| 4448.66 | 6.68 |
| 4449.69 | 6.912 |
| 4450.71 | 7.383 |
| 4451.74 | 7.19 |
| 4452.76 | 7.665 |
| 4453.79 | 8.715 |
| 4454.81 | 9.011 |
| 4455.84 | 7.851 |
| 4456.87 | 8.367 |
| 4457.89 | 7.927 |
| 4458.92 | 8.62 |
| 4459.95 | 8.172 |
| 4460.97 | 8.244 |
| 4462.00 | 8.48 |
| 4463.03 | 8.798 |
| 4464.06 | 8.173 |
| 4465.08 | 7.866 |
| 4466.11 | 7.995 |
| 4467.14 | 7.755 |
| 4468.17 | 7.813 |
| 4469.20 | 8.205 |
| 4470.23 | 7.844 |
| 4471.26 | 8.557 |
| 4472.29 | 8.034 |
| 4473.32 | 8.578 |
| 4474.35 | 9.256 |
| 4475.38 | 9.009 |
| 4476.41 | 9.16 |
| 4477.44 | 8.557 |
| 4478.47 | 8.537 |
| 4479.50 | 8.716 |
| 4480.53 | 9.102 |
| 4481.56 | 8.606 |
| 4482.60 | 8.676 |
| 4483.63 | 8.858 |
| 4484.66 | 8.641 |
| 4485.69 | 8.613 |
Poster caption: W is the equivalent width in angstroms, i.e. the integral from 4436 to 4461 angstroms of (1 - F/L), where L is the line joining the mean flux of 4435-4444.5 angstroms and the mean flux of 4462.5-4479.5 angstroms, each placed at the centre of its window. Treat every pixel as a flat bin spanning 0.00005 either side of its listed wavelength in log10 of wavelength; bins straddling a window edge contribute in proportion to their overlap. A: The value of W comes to 0.8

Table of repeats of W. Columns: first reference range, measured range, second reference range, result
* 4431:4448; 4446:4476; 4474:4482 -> 1.7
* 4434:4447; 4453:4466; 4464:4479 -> 0.1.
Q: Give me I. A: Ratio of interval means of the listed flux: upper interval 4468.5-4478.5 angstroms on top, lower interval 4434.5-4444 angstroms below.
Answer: 1.02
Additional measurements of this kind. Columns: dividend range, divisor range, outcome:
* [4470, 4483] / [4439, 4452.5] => 1.08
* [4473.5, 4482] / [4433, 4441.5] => 1.06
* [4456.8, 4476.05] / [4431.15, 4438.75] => 1.04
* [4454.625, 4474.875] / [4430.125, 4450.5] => 1.02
